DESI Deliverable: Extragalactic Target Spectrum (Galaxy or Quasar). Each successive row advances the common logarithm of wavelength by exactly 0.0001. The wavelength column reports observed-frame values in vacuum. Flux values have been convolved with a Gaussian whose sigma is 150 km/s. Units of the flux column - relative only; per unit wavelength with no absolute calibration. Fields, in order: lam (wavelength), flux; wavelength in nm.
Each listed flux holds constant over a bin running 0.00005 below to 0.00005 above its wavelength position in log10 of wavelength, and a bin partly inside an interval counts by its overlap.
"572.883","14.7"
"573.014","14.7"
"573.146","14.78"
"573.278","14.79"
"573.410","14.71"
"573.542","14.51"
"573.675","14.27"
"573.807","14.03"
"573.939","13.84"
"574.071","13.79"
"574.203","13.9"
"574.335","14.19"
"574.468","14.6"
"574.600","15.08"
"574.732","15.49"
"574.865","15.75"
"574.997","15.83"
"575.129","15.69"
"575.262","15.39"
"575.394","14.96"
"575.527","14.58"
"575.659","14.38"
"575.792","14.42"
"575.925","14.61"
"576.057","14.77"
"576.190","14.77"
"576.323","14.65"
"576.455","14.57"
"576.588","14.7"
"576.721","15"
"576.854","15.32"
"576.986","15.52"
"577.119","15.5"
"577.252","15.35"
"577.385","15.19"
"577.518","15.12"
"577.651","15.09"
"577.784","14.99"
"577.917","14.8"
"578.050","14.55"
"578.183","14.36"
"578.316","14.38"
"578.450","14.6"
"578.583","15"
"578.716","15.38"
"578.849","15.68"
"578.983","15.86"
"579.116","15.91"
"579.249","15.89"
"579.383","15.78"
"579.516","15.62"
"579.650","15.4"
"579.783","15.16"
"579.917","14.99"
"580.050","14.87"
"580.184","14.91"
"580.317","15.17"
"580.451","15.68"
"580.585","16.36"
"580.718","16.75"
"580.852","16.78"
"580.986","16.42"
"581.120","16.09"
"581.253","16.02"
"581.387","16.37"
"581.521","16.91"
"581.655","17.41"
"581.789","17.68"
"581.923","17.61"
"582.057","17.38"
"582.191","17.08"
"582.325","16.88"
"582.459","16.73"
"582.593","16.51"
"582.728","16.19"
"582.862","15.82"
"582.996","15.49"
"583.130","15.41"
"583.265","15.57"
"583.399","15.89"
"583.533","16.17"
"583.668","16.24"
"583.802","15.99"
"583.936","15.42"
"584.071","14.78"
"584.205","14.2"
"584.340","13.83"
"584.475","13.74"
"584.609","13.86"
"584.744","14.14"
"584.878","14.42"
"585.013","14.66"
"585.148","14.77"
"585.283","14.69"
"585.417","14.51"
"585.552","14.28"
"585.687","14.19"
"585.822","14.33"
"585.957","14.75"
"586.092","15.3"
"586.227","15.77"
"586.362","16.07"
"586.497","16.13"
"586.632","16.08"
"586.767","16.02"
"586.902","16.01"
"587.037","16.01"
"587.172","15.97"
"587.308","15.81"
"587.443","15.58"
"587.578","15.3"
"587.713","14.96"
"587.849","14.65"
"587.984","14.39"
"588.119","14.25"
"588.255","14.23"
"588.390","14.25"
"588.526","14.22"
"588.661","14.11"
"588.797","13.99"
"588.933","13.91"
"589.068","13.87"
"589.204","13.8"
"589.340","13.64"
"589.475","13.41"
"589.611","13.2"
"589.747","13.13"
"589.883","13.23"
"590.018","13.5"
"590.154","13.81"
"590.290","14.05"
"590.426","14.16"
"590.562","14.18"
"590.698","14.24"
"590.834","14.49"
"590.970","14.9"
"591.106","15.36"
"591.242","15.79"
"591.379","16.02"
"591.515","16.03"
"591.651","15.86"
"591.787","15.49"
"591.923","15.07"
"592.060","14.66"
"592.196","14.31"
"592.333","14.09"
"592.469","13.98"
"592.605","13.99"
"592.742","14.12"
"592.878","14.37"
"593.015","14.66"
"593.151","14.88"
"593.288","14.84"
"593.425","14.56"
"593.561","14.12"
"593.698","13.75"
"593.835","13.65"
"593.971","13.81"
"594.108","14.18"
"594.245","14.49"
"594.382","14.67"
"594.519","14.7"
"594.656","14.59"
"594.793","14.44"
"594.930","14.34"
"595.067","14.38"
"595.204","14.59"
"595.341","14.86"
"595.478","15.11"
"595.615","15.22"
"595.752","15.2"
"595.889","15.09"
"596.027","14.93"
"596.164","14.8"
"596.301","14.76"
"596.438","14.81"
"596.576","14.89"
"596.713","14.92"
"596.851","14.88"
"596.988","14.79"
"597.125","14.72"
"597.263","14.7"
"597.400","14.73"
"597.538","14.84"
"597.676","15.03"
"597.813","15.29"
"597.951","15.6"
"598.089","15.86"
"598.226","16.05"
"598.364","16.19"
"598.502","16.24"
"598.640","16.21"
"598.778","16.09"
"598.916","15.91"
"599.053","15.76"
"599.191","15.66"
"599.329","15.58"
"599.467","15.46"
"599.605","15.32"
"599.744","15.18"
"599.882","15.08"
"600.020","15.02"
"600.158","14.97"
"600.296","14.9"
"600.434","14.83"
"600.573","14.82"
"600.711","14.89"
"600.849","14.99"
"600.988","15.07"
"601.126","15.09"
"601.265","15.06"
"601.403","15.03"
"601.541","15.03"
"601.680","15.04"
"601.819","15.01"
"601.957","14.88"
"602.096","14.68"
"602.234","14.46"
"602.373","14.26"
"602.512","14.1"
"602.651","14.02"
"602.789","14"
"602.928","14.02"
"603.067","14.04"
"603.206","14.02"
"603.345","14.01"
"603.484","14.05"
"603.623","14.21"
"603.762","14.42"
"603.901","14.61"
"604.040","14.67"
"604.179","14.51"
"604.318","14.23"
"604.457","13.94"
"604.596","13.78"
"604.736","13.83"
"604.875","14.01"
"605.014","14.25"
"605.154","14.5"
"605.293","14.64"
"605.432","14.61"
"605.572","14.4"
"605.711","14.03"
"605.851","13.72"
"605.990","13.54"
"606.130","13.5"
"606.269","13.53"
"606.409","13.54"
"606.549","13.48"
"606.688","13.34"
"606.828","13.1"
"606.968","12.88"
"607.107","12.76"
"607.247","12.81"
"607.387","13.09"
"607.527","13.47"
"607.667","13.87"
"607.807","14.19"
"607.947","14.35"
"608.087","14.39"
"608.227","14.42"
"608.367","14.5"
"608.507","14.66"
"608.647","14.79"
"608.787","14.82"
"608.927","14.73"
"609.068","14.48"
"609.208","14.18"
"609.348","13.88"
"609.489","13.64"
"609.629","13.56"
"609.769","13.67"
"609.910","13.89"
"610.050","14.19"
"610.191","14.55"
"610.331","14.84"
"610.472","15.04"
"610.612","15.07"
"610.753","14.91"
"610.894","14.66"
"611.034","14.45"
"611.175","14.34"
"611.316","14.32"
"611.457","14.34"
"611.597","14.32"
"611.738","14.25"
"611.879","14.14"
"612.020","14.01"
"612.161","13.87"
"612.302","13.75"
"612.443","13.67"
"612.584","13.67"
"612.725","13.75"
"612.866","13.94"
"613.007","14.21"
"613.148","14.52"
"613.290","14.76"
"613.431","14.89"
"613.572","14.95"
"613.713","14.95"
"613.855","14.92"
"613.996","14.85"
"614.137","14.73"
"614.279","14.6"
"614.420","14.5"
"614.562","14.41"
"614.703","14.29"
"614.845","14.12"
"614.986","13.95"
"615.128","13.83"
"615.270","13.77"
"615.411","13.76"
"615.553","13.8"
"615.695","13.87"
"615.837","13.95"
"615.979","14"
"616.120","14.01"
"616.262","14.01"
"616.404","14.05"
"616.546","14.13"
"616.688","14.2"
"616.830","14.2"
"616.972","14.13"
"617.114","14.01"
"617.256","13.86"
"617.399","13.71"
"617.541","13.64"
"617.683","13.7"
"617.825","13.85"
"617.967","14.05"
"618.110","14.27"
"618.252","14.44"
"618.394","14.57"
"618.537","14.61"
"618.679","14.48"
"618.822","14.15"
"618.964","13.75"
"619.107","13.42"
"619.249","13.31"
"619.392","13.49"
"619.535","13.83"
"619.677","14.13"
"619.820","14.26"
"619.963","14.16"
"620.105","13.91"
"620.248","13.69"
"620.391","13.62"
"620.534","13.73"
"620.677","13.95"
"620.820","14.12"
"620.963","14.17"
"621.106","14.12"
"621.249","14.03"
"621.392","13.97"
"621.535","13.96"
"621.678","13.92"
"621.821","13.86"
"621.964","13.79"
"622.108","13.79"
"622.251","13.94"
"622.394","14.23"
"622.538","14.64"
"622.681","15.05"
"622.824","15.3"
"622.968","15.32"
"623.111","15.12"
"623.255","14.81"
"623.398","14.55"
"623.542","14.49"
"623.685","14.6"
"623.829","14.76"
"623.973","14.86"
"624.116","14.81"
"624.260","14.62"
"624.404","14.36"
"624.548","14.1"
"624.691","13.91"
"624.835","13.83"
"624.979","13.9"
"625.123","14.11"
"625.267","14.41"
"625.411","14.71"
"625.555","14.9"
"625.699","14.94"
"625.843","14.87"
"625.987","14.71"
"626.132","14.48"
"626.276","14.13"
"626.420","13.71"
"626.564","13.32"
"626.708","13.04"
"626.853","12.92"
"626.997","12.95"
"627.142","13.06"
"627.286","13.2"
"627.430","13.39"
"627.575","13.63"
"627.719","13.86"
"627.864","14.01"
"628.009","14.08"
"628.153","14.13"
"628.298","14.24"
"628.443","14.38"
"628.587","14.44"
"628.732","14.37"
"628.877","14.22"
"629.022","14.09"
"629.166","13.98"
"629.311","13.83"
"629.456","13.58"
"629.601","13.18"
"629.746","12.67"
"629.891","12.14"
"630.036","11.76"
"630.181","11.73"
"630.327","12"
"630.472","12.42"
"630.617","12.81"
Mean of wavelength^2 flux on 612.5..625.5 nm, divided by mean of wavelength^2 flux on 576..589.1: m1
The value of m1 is 1.0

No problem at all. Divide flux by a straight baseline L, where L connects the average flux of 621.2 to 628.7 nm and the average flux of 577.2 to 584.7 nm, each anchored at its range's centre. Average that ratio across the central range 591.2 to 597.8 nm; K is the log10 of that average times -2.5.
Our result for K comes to 0.035 mag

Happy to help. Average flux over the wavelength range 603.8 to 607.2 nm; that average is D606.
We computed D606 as 13.9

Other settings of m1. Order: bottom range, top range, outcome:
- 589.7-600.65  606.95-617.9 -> 1.01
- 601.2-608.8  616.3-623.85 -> 1.05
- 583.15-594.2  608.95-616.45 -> 1.05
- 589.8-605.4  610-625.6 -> 1.03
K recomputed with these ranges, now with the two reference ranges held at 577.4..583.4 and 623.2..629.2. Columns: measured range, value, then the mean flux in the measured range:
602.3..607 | 0.07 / 14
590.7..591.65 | 0.00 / 15.4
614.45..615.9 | 0.04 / 14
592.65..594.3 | 0.08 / 14.3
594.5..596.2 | 0.04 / 14.8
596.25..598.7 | 0.00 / 15.2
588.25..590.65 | 0.13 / 13.8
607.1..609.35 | 0.05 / 14.1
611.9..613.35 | 0.05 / 14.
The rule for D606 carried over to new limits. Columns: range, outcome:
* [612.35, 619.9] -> 14.1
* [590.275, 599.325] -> 14.9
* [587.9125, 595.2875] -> 14.3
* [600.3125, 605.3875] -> 14.5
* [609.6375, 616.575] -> 14.3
